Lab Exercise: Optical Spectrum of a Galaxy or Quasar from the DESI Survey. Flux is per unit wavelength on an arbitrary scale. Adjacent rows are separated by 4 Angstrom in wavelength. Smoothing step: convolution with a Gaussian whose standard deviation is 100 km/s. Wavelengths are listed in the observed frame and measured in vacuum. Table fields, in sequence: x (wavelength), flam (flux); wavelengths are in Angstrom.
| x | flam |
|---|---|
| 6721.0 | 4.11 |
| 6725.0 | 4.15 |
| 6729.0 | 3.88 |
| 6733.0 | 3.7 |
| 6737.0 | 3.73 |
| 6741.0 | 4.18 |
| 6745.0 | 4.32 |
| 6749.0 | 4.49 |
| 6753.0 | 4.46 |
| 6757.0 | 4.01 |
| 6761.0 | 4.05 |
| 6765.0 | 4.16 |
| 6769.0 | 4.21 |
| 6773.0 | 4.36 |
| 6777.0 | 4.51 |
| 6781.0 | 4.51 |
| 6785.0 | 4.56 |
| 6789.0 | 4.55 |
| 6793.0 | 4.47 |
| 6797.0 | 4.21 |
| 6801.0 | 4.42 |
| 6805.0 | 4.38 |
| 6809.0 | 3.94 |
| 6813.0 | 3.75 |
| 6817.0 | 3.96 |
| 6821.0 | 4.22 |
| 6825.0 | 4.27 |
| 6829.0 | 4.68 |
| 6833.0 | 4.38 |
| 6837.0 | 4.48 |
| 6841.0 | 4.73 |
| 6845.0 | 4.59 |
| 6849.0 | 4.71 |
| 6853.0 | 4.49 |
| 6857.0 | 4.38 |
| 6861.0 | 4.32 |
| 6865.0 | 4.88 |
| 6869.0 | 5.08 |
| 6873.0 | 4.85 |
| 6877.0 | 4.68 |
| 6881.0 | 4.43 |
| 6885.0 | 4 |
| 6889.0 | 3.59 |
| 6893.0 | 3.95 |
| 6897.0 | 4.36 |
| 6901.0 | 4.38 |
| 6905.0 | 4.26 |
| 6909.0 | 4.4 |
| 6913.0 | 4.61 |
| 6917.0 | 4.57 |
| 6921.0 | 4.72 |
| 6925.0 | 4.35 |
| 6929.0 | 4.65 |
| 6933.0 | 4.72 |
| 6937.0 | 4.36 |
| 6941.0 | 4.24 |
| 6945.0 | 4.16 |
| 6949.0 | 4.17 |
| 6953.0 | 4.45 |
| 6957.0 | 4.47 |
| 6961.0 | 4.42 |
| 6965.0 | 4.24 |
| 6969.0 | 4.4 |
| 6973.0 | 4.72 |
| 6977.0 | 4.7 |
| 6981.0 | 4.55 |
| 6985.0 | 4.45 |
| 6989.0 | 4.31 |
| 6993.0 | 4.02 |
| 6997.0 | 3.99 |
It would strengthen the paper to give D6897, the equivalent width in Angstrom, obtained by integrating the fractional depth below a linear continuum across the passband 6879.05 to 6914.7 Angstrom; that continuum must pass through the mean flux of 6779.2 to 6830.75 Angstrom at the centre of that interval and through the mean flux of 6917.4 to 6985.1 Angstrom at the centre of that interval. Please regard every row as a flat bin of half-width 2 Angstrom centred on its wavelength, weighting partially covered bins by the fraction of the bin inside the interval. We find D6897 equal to 1.5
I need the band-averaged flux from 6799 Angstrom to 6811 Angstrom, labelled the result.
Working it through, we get 4.25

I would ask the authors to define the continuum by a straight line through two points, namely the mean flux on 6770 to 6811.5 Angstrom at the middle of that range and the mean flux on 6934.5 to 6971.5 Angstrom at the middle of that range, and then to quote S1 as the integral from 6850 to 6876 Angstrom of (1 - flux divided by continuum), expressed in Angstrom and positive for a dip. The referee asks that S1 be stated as -1.8 Angstrom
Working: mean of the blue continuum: 4.38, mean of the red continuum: 4.33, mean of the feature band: 4.67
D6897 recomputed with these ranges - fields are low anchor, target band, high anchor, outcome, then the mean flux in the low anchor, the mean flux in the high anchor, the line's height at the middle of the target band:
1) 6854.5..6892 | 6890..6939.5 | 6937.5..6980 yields 0.0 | 4.45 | 4.4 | 4.43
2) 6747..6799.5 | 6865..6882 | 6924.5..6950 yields -1.6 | 4.35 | 4.39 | 4.37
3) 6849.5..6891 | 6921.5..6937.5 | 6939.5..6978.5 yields -0.5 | 4.48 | 4.4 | 4.42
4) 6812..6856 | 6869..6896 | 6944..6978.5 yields 0.6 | 4.4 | 4.42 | 4.41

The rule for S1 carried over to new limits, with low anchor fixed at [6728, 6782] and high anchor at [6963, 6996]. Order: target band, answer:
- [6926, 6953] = -0.11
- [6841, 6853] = -1.01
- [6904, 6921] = -0.62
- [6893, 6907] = 0.17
